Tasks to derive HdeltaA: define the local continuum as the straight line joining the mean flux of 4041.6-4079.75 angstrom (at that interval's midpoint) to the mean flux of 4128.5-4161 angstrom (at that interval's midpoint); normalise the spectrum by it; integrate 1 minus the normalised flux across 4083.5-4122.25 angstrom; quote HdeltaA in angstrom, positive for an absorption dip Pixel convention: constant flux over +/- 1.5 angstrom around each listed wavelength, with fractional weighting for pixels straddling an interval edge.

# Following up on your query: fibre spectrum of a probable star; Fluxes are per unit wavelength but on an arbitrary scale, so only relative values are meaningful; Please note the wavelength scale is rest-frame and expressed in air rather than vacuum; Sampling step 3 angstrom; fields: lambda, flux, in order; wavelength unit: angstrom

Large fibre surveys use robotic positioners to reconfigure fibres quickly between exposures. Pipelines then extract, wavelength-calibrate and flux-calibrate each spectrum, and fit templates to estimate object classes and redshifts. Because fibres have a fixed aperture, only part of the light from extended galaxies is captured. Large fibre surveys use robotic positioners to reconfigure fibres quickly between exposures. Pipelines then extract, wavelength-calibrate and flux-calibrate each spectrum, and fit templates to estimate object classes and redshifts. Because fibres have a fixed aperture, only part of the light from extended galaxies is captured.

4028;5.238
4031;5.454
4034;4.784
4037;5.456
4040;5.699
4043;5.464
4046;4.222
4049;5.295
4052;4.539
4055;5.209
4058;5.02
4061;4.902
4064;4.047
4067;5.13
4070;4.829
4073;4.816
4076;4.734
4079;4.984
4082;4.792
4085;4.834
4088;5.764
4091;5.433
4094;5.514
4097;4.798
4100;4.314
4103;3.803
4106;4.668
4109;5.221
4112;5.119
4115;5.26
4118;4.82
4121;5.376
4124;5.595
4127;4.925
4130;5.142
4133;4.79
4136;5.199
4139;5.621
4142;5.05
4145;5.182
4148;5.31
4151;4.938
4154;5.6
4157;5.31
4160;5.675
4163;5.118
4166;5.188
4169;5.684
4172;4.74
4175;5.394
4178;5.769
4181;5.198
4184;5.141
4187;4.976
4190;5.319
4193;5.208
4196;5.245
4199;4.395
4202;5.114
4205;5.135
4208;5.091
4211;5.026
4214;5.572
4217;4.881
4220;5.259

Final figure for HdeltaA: 0.5 angstrom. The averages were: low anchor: 4.86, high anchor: 5.25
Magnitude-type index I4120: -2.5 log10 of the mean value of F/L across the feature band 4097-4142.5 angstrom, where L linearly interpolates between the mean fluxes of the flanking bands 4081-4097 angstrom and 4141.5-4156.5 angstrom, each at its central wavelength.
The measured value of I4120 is 0.05 mag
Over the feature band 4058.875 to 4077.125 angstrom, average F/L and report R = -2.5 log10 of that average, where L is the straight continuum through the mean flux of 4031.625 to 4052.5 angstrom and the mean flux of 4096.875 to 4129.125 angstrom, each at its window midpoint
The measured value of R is 0.06 mag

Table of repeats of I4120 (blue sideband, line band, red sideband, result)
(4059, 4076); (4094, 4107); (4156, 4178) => 0.098 mag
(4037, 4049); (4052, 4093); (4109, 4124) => 0.051 mag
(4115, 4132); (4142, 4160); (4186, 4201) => -0.035 mag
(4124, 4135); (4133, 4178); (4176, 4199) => -0.034 mag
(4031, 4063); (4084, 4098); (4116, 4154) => -0.037 mag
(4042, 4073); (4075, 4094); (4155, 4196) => -0.038 mag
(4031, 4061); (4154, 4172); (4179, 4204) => -0.056 mag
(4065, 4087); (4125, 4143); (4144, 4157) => 0.009 mag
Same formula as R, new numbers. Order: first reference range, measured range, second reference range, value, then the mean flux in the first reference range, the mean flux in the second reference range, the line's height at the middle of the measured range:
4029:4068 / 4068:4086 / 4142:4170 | 0.06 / 5.02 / 5.31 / 5.1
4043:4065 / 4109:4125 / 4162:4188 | -0.04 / 4.81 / 5.25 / 5.04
